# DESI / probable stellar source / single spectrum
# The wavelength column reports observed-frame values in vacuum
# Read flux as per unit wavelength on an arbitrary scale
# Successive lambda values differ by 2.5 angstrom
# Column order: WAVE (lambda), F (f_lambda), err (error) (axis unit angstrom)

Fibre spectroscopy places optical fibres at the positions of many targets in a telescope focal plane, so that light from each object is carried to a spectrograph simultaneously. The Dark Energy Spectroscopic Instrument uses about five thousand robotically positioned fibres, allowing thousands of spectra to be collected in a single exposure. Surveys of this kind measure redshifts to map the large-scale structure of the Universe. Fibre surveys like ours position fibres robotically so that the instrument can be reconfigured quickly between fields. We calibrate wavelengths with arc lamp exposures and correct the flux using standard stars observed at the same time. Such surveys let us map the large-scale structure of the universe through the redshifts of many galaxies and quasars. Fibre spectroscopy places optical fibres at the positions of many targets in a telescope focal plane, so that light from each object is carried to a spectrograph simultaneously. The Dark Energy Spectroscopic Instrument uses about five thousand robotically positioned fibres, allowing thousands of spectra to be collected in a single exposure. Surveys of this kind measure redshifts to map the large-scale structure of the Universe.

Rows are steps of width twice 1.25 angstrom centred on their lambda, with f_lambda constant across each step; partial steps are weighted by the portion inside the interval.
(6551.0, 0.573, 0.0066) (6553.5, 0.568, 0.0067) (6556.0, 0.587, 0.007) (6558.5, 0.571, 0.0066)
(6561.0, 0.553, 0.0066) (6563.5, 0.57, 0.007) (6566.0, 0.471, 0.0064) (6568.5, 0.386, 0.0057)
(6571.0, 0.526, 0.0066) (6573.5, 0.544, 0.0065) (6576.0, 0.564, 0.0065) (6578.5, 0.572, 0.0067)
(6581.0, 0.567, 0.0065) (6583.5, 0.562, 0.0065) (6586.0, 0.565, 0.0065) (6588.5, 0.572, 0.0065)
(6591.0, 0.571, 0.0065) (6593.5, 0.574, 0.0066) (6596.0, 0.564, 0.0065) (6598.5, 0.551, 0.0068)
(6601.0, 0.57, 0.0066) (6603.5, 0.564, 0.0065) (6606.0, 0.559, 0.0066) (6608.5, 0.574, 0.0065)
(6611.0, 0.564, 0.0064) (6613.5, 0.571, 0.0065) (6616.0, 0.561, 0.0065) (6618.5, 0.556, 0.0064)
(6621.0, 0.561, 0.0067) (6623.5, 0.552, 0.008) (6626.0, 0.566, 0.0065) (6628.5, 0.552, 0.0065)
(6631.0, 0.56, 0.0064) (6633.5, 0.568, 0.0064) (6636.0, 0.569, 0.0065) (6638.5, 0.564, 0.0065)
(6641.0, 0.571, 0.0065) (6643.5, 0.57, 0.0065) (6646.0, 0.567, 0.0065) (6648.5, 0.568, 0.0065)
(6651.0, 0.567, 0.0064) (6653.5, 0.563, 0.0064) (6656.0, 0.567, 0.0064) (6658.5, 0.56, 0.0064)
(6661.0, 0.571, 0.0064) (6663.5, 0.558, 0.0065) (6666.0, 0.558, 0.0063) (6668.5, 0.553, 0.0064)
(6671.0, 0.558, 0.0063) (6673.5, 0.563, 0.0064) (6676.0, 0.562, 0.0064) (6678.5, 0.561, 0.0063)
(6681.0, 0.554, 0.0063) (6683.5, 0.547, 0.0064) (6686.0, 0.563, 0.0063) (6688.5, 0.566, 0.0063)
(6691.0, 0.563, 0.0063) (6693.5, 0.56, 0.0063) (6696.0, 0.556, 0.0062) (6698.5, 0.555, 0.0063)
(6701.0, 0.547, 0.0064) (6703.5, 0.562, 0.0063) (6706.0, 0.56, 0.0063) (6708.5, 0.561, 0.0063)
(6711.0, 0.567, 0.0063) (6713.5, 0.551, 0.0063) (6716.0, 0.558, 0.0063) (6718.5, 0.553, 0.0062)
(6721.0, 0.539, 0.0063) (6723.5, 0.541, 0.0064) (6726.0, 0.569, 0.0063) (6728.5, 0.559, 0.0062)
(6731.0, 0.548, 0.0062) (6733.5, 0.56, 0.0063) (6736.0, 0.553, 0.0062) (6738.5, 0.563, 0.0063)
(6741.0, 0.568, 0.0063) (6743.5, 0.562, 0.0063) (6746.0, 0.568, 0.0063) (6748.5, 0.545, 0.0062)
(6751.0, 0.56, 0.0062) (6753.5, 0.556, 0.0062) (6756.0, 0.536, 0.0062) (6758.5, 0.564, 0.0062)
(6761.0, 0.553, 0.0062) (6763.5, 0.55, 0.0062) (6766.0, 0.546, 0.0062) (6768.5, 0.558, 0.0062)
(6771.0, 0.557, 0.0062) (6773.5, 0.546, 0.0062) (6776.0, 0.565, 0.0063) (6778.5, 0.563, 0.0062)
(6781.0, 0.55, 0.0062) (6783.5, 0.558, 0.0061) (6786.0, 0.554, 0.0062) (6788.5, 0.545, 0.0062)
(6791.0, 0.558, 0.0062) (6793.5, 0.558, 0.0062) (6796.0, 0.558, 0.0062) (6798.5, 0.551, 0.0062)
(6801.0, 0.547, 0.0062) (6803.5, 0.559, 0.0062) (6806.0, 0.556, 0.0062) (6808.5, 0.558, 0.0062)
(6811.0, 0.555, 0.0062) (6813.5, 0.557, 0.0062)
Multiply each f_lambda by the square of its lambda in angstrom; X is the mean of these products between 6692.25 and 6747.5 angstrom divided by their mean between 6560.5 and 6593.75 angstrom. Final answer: 1.07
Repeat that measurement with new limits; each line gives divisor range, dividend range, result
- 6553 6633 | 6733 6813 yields 1.06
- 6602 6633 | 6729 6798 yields 1.03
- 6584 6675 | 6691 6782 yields 1.02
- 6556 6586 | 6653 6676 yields 1.07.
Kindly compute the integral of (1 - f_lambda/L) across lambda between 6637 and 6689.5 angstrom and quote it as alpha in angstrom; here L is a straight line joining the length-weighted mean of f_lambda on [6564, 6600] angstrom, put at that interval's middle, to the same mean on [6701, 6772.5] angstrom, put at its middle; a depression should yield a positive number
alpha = -1.2 angstrom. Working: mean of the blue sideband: 0.543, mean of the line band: 0.562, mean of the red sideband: 0.556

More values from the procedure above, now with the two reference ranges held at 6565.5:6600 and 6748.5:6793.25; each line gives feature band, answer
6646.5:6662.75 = -0.54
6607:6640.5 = -1.05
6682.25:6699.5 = -0.28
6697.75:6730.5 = -0.27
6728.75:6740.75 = -0.11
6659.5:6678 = -0.41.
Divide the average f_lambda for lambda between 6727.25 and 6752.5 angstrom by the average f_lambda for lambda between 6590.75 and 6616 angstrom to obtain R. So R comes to 0.99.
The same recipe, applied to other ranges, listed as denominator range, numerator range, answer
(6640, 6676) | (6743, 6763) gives 0.98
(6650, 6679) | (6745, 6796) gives 0.99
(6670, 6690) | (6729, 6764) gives 0.99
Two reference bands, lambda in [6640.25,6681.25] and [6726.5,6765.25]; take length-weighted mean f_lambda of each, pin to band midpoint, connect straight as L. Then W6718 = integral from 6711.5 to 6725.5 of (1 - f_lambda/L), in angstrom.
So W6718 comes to 0.2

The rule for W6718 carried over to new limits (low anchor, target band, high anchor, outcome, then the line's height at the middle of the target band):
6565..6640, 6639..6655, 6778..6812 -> -0.4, 0.554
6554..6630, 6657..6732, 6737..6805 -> -0.3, 0.555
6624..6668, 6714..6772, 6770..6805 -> 0.3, 0.558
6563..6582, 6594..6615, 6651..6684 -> -1.2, 0.535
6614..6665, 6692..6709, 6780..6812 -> 0.1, 0.56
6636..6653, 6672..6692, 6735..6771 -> 0.1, 0.564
